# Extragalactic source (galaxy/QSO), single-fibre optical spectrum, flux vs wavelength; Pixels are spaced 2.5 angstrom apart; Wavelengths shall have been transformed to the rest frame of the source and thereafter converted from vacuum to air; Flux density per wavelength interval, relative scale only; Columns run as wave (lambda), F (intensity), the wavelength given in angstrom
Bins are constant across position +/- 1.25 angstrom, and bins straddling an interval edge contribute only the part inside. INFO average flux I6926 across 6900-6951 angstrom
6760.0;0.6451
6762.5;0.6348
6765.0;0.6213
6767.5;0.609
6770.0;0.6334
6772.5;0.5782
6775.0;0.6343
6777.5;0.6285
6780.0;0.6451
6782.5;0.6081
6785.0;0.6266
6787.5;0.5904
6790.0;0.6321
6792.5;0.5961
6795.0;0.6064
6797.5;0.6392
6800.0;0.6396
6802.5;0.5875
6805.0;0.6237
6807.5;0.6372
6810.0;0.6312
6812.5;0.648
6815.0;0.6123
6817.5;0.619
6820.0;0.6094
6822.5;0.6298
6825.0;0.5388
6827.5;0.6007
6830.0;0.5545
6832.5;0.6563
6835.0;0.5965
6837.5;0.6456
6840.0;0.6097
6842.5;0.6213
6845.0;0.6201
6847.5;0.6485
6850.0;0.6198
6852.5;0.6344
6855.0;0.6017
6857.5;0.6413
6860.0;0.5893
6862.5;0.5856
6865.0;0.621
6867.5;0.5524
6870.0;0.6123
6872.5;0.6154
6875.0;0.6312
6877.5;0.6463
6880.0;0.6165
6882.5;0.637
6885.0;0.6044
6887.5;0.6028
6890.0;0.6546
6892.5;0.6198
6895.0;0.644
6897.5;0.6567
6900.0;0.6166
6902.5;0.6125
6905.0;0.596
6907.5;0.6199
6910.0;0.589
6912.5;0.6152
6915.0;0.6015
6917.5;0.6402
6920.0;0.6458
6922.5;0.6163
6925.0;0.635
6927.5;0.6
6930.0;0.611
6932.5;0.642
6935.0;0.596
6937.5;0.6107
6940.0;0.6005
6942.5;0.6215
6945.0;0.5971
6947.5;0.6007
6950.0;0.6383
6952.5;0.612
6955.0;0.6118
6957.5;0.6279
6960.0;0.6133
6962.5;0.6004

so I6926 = 0.614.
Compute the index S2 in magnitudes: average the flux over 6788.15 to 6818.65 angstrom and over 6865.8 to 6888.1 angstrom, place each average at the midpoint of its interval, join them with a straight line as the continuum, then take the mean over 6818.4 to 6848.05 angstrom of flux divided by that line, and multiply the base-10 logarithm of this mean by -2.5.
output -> 0.01 mag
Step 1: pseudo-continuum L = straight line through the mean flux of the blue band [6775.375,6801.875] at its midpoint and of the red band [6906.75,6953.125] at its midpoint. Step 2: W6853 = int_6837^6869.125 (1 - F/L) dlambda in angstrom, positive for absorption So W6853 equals 0.23 angstrom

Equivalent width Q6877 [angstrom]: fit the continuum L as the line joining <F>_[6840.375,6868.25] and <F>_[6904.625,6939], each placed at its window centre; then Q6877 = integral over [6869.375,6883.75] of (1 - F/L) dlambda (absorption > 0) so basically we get -0.3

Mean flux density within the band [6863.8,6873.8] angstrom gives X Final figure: 0.6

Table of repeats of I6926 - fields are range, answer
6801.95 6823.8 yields 0.623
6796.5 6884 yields 0.616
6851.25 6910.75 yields 0.617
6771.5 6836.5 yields 0.614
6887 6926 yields 0.623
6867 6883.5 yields 0.618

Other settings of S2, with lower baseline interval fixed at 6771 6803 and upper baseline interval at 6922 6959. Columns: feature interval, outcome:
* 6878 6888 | -0.01 mag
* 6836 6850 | -0.02 mag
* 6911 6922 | -0.02 mag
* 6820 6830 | 0.05 mag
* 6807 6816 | -0.03 mag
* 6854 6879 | 0.01 mag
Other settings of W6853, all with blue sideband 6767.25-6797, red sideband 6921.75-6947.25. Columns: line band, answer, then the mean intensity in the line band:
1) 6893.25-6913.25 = -0.2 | 0.619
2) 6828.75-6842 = 0.0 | 0.613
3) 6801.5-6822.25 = -0.2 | 0.622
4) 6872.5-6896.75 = -0.6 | 0.628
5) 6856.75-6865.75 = 0.1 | 0.607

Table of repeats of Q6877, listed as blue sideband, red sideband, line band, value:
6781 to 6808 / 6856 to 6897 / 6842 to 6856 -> -0.2 angstrom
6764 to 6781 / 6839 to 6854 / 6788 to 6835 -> 0.7 angstrom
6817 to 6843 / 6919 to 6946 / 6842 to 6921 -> -1.0 angstrom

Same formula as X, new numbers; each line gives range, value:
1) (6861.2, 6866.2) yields 0.603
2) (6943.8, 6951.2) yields 0.612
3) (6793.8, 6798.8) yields 0.623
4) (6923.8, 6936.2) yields 0.617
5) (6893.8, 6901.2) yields 0.639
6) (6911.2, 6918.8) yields 0.619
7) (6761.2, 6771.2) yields 0.625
